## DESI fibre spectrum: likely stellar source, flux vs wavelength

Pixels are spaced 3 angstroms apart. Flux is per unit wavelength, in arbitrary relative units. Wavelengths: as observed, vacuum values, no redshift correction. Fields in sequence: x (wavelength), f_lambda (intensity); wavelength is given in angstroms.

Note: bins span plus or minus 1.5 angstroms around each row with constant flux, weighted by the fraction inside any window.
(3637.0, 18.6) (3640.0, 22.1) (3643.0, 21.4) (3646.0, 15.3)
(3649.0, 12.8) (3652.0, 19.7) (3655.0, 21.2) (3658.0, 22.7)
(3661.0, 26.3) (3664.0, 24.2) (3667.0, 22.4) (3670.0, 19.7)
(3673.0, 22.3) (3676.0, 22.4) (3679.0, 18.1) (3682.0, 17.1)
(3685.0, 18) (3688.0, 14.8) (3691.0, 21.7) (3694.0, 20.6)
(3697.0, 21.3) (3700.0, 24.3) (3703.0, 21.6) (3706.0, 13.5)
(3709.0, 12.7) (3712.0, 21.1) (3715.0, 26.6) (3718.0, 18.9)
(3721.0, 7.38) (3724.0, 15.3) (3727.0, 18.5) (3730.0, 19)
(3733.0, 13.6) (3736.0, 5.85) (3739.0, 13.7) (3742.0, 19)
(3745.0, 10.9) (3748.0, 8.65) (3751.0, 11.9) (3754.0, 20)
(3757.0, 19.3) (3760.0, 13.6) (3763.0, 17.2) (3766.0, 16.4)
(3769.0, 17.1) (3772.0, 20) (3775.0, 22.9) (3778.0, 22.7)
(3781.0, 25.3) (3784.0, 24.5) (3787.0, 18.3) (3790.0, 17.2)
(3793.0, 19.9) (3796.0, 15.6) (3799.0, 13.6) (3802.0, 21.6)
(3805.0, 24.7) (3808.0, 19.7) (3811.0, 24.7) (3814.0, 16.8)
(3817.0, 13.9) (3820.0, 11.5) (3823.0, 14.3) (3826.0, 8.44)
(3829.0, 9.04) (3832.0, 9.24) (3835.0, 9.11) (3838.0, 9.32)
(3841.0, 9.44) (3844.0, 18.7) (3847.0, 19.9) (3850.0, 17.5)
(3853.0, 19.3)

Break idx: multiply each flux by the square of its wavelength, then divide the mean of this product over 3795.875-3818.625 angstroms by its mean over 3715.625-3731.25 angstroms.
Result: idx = 1.21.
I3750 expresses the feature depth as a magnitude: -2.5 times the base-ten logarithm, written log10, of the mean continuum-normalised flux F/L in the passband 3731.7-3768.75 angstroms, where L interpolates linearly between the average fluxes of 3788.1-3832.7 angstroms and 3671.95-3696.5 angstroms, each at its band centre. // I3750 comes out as 0.23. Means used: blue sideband 19.4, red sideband 16.2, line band 14.3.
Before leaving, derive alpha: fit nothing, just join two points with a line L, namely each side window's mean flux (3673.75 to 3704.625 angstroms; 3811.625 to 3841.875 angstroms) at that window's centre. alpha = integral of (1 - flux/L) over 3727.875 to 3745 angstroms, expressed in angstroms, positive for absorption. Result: 3.0 angstroms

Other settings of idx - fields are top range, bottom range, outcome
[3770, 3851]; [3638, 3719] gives 0.90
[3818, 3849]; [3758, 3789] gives 0.63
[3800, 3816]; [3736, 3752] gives 1.78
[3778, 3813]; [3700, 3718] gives 1.10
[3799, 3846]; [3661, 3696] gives 0.78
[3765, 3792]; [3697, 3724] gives 1.17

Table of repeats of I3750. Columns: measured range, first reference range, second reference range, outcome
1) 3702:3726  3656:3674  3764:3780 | 0.253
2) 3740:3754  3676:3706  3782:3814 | 0.417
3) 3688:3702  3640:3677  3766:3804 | -0.032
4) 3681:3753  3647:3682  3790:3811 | 0.225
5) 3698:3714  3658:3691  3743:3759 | -0.053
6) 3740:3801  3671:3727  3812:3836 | -0.204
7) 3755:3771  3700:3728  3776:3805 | 0.140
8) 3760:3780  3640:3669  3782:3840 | -0.118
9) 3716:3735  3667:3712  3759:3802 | 0.234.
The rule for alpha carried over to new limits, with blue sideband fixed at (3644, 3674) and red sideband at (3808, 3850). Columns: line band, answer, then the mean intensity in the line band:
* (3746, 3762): 2.0 angstroms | 14.7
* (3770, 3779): -3.1 angstroms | 21.6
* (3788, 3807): -4.7 angstroms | 18.8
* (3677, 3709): 0.7 angstroms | 18.9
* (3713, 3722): 0.0 angstroms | 18.4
